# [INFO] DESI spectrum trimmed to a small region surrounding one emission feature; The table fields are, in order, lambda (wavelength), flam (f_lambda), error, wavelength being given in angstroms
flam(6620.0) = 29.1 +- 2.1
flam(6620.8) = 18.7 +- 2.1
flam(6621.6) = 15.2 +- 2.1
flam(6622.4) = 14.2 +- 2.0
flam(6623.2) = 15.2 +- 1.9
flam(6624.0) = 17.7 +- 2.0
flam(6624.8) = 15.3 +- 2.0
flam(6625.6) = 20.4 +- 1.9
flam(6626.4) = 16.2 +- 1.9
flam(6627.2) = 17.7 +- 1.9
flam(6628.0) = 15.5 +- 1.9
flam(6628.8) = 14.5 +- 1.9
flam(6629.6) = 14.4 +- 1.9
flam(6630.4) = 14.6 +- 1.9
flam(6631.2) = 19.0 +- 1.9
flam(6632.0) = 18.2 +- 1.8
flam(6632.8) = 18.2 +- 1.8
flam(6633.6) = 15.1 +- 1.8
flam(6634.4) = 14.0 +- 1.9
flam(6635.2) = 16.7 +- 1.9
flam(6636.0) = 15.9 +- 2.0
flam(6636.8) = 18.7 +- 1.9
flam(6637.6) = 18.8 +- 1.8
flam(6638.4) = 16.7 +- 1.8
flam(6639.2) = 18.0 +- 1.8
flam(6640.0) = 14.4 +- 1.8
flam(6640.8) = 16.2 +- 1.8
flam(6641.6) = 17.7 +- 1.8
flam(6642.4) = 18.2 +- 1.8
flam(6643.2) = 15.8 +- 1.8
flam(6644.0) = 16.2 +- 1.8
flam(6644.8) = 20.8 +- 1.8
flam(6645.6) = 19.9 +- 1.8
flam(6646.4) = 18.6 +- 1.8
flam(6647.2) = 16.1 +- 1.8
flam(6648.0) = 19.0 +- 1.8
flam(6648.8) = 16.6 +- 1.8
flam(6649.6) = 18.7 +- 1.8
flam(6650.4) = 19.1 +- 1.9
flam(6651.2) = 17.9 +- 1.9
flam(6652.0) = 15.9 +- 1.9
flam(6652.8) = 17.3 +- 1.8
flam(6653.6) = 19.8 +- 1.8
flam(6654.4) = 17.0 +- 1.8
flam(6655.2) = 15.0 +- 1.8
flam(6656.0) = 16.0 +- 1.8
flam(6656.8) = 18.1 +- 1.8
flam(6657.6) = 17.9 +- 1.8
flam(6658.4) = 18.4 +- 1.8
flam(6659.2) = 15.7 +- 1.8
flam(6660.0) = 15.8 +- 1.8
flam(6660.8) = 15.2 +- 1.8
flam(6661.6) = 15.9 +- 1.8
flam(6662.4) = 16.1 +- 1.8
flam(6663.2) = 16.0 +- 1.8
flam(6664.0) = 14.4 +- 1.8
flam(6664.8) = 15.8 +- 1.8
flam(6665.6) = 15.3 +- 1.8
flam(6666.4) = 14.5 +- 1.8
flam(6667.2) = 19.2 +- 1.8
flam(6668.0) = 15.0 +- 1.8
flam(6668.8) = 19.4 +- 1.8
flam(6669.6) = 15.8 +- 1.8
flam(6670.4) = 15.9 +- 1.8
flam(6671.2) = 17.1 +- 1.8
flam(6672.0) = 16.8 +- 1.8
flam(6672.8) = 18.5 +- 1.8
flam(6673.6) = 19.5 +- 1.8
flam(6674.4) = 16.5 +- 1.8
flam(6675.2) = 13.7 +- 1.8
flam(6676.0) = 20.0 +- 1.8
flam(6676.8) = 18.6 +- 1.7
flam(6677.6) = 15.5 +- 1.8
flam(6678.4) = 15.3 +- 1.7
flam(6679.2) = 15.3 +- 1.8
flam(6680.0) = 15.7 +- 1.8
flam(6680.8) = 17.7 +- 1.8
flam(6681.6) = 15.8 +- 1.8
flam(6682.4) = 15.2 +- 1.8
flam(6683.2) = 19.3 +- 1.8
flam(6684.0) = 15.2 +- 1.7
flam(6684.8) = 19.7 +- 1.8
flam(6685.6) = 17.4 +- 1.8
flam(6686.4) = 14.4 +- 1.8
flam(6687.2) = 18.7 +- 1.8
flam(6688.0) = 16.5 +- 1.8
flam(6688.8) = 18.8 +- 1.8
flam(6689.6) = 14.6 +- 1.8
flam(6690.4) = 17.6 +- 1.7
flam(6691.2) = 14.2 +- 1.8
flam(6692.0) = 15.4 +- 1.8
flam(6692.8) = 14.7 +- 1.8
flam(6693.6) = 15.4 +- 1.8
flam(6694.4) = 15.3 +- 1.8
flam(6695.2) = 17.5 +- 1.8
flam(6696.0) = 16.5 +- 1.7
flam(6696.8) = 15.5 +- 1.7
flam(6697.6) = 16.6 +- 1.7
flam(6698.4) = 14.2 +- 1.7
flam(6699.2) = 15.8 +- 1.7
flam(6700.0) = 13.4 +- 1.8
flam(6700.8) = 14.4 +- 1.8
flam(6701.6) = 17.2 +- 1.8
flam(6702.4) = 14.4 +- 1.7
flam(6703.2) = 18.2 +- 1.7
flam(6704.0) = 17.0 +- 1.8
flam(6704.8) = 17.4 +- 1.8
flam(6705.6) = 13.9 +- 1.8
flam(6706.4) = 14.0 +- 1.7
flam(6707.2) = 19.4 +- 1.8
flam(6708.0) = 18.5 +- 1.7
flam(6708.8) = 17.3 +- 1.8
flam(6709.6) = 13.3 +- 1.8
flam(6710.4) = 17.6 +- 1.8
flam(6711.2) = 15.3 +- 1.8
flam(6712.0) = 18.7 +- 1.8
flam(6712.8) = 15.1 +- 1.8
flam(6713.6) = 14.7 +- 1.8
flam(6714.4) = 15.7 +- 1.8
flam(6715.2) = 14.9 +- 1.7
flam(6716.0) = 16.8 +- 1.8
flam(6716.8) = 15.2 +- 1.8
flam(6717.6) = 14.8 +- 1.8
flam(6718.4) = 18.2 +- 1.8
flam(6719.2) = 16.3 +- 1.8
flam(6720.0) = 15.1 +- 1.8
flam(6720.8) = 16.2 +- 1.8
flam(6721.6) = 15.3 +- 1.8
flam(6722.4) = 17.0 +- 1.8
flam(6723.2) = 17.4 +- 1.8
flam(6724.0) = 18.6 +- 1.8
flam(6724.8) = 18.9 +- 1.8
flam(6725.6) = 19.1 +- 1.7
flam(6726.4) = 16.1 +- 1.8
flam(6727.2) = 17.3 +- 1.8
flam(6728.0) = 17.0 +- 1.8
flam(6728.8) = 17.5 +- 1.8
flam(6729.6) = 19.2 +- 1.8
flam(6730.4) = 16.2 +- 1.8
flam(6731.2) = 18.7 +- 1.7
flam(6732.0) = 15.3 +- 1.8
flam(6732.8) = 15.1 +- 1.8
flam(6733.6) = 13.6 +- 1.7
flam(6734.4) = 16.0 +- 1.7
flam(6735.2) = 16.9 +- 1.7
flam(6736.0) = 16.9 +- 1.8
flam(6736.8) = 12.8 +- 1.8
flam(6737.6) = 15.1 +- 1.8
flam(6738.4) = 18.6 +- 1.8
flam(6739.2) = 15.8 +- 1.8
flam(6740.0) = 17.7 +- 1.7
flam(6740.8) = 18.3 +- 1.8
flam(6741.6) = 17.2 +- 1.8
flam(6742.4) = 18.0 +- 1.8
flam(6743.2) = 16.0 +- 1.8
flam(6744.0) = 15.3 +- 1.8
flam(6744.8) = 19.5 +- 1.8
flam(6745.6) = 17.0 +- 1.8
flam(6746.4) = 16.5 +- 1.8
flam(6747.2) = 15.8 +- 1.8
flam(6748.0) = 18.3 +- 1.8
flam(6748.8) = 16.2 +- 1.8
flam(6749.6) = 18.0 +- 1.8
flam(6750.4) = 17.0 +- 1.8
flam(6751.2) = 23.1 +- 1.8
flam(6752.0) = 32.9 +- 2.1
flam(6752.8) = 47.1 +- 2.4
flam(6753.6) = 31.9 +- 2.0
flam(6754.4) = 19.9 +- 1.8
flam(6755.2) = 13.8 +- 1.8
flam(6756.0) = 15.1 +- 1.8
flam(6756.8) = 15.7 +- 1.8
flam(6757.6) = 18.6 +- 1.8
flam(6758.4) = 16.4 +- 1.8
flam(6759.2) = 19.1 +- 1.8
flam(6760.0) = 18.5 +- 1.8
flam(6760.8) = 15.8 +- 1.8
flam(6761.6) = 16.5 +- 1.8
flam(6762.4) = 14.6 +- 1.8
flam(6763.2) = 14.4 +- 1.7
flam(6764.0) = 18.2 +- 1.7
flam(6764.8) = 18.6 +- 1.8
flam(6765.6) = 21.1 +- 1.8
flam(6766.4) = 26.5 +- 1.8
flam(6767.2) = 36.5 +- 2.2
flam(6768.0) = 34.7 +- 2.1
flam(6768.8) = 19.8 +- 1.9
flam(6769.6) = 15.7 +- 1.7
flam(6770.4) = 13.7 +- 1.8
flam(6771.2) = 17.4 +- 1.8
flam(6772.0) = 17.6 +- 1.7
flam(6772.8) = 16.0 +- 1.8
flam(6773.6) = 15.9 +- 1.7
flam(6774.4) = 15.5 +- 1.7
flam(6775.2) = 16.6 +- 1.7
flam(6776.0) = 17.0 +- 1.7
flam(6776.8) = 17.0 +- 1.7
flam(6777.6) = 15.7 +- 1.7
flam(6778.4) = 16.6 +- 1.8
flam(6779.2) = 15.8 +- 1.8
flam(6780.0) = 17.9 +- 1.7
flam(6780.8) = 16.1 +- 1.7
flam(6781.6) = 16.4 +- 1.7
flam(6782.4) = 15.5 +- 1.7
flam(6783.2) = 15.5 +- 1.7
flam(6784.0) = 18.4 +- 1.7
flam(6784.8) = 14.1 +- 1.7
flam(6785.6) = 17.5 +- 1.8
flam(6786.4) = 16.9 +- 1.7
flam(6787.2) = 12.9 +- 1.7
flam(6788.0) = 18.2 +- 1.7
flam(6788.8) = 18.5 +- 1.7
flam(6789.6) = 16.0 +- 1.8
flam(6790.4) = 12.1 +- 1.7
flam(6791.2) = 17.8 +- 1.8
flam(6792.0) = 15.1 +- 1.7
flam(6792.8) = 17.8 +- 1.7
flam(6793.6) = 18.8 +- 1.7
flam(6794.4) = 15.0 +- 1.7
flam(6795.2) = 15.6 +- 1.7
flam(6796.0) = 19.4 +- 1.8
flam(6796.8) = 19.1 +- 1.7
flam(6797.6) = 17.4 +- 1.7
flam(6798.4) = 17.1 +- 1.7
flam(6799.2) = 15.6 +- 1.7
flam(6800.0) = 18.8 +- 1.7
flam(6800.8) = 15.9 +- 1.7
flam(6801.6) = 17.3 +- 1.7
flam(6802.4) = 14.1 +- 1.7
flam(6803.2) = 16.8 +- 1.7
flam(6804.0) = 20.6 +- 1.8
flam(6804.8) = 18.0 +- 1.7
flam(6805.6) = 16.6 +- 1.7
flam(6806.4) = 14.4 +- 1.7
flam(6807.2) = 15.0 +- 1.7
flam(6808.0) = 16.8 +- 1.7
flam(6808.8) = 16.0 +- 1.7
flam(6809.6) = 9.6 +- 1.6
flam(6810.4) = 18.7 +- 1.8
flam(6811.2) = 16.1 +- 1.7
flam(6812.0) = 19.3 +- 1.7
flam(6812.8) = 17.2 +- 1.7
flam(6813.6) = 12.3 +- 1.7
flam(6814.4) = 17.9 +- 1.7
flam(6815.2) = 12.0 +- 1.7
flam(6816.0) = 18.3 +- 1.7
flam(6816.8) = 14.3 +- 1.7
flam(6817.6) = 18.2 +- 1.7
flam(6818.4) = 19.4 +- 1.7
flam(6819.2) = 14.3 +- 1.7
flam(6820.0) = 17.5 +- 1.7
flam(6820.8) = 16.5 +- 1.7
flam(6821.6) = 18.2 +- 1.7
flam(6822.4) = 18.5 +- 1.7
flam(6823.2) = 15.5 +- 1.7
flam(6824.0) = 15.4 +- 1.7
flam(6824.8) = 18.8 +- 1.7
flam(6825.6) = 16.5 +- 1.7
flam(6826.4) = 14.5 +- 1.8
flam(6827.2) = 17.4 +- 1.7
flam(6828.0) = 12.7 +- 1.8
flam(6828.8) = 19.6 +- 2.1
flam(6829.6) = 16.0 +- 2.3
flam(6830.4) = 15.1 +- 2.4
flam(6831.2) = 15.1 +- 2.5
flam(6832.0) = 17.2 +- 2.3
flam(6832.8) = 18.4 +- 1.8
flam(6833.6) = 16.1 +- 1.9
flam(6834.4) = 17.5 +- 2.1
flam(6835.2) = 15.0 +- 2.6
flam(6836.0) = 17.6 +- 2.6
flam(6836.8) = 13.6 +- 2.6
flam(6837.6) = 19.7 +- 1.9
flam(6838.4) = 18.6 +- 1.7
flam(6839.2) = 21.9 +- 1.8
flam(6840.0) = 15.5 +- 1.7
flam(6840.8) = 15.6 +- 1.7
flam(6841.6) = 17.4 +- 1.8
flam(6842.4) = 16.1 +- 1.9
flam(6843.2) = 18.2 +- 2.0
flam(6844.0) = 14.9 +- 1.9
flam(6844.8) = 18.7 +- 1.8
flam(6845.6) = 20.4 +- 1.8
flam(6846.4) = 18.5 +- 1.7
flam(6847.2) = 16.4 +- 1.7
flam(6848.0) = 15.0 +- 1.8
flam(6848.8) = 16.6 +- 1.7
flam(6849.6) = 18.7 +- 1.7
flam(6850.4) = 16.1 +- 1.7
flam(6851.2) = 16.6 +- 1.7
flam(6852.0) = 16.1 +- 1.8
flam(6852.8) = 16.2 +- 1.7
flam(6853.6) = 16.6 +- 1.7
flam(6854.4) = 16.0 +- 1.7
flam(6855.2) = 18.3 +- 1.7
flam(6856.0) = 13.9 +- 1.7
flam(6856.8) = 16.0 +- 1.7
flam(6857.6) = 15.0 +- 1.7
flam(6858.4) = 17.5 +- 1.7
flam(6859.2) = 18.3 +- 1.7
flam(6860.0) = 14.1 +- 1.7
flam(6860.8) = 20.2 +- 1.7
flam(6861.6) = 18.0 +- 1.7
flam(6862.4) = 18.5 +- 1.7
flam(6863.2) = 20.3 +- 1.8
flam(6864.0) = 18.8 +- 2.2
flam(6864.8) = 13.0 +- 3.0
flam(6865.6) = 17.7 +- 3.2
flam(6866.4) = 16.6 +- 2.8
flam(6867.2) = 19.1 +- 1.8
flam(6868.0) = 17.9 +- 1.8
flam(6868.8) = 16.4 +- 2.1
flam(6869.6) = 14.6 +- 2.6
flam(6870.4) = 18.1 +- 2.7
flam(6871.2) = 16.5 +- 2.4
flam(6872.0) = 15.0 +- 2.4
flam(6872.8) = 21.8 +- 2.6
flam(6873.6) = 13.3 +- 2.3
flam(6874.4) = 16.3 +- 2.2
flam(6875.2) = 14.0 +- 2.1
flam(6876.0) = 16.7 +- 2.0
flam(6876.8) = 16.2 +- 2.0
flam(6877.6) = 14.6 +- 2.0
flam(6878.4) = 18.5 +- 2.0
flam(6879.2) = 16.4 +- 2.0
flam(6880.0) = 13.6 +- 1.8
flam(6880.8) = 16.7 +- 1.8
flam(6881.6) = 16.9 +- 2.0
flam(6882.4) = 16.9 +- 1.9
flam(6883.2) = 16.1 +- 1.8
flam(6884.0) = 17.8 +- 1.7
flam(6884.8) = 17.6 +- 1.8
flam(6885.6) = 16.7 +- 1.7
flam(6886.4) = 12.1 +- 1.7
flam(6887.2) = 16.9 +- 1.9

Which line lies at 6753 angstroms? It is [S II]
